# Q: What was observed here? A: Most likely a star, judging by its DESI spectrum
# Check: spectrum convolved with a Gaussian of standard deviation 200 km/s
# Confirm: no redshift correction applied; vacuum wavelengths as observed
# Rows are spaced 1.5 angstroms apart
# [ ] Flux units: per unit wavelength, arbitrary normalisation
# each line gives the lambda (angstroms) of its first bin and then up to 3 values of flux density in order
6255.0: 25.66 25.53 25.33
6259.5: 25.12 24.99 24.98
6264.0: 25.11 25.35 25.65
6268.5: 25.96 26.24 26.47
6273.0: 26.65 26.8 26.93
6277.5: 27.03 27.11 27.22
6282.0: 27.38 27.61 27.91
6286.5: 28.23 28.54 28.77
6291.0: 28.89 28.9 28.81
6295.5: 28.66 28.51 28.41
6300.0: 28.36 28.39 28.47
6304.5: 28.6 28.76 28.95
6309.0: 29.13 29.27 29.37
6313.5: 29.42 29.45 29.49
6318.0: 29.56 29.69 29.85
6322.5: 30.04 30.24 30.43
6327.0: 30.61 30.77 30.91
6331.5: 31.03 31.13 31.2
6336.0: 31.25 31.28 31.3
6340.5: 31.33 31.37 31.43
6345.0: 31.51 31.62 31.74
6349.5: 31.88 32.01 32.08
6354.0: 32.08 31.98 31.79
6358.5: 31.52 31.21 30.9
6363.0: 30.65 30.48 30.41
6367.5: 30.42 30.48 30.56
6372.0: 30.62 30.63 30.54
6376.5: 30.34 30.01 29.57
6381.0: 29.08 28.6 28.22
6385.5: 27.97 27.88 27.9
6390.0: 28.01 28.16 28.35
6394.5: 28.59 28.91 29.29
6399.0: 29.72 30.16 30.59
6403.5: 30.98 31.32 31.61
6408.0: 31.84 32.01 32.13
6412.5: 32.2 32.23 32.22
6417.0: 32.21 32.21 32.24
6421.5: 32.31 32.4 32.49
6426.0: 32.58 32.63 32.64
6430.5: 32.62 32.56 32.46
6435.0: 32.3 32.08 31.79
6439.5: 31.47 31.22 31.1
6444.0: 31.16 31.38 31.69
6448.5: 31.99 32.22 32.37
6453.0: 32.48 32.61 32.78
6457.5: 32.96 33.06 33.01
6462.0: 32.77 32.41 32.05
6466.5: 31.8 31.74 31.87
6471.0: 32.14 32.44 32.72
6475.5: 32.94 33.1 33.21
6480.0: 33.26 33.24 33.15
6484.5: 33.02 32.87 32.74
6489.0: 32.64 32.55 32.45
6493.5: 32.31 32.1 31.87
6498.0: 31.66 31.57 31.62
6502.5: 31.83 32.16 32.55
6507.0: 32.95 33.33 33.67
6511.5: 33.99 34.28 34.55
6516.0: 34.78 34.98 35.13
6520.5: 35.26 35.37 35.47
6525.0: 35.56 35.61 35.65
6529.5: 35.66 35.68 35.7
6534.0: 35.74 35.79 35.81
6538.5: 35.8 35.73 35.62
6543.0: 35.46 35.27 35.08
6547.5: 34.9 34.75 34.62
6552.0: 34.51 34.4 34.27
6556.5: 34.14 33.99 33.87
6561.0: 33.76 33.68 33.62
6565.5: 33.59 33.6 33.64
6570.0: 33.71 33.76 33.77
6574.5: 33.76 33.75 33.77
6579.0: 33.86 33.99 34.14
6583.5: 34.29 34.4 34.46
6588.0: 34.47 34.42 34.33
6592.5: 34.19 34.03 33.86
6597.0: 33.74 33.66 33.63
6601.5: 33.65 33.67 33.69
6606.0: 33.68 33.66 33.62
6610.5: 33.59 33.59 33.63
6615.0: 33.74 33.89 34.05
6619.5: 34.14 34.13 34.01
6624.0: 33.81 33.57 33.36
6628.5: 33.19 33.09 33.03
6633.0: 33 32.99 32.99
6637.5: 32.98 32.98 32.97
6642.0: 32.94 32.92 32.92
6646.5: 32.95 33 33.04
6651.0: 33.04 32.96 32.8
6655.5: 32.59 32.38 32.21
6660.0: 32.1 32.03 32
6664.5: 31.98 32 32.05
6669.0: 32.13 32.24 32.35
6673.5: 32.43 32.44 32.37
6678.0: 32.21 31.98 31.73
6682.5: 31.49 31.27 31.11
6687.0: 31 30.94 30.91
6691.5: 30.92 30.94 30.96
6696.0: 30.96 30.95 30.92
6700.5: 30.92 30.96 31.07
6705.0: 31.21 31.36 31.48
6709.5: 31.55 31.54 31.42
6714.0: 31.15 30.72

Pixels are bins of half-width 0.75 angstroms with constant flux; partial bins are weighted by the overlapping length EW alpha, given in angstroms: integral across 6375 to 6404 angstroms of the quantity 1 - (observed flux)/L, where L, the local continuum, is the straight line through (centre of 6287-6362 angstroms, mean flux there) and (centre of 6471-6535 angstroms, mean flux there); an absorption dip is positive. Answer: 2.2 angstroms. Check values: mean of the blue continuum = 30.2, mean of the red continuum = 33.6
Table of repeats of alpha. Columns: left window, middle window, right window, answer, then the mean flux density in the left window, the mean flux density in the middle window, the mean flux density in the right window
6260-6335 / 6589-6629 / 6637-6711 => -3.15 angstroms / 28.4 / 33.8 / 31.9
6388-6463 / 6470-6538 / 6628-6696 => -4.05 angstroms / 31.5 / 33.7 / 32.3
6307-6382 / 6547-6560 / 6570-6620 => -0.40 angstroms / 30.7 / 34.4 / 33.9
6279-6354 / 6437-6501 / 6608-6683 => -2.26 angstroms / 29.8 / 32.3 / 32.9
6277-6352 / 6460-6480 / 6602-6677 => -0.79 angstroms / 29.7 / 32.5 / 33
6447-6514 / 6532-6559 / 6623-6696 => -2.13 angstroms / 32.6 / 35.1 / 32.4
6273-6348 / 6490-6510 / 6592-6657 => -0.29 angstroms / 29.4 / 32.3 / 33.4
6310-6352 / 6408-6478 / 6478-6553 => 1.05 angstroms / 30.7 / 32.3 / 34.1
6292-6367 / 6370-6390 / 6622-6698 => 0.86 angstroms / 30.3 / 29.3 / 32.3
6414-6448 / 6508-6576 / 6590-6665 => -4.00 angstroms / 32.1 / 34.7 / 33.3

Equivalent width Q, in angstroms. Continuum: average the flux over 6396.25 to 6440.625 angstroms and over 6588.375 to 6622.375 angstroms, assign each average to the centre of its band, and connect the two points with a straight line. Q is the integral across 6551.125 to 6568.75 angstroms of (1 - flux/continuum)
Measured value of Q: -0.3 angstroms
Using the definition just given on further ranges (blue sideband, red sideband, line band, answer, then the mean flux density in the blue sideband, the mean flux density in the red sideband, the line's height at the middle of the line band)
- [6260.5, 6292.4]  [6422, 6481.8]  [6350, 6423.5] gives -0.6 angstroms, 26.9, 32.3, 30.3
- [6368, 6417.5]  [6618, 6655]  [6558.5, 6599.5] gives -1.8 angstroms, 30.1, 33.2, 32.5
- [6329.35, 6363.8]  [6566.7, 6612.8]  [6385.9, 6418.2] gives 1.7 angstroms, 31.4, 33.9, 32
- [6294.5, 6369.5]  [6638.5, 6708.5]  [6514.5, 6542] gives -3.7 angstroms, 30.4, 31.9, 31.3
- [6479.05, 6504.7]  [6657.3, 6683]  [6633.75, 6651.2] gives -0.4 angstroms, 32.4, 32.1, 32.2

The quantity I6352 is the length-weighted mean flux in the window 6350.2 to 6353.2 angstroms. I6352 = 32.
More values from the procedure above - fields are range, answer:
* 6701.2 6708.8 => 31.2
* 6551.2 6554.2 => 34.5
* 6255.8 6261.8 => 25.2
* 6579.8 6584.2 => 34.1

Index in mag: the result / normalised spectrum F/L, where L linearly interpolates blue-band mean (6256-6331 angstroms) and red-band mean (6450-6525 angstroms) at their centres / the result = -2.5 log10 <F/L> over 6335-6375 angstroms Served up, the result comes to -0.057 mag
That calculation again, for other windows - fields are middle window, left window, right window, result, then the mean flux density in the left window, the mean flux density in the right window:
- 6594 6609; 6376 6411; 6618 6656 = -0.03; 29.6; 33.2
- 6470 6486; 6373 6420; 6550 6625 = -0.04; 30.1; 33.9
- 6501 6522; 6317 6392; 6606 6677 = -0.06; 30.5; 33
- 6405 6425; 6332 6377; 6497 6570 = 0.00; 31.2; 34.4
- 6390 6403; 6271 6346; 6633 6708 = 0.03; 29.2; 32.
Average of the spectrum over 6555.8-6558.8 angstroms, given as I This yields 34.1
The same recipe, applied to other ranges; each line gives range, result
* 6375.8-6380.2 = 30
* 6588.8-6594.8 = 34.2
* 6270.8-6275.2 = 26.6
